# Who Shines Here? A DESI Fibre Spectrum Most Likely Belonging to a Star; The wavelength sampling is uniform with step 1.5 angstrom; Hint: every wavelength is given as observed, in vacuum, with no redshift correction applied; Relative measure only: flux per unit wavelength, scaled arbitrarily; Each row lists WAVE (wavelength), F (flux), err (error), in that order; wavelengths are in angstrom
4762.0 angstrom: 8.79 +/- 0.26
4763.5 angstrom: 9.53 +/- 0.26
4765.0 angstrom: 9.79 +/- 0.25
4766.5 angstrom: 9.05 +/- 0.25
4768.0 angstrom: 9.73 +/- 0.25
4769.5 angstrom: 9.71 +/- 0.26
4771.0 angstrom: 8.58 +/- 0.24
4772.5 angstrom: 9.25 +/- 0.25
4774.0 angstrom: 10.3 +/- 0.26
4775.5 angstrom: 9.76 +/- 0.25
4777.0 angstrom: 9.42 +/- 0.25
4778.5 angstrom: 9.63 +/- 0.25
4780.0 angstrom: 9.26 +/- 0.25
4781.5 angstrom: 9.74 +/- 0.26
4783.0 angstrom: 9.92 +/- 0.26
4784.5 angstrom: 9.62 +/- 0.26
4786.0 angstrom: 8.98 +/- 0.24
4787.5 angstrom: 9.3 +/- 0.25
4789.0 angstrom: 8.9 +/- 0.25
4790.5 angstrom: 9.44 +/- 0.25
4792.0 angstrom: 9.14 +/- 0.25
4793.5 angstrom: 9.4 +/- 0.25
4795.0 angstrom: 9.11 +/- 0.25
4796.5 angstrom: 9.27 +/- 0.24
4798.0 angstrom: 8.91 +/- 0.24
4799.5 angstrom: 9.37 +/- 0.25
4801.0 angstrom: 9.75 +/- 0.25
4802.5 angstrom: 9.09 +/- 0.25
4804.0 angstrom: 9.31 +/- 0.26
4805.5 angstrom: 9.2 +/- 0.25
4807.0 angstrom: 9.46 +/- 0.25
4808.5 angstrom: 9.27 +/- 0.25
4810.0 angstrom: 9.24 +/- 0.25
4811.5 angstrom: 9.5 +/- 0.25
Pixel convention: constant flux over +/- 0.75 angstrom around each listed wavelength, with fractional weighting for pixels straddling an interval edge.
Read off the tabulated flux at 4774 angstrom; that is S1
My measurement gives 10.3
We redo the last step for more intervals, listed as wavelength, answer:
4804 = 9.31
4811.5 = 9.5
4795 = 9.11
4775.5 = 9.76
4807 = 9.46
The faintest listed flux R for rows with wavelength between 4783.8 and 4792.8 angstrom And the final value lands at 8.9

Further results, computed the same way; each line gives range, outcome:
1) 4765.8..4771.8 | 8.58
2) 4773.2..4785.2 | 9.26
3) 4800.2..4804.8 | 9.09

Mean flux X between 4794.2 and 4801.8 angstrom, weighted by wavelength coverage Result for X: 9.28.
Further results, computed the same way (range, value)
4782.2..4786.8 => 9.51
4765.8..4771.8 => 9.27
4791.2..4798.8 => 9.17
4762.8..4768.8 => 9.53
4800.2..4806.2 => 9.34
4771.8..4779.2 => 9.68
